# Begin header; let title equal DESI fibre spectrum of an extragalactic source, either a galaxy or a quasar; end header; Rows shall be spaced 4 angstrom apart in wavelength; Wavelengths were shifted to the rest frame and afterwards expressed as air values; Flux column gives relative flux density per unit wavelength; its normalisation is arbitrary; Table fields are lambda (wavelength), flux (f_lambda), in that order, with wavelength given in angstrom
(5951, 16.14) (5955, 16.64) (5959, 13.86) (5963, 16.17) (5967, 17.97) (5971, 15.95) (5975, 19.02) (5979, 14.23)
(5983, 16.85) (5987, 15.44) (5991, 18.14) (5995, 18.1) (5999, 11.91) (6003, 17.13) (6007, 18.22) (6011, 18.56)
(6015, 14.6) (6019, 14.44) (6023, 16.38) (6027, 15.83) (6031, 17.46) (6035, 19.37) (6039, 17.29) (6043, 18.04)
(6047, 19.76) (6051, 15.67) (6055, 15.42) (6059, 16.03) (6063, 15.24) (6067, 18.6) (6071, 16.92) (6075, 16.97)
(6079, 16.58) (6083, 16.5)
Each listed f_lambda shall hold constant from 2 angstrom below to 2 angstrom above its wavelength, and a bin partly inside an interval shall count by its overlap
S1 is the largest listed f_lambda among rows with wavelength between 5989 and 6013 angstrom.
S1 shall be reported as 18.56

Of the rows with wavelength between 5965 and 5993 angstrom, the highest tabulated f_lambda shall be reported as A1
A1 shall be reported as 19.02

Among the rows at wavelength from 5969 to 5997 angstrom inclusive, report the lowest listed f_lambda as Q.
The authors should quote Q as 14.23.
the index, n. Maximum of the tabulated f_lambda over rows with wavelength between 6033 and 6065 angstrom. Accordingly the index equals 19.76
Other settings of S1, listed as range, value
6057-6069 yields 18.6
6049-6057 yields 15.67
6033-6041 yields 19.37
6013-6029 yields 16.38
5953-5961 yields 16.64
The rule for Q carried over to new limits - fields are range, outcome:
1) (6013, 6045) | 14.44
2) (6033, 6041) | 17.29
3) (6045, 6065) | 15.24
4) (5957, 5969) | 13.86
